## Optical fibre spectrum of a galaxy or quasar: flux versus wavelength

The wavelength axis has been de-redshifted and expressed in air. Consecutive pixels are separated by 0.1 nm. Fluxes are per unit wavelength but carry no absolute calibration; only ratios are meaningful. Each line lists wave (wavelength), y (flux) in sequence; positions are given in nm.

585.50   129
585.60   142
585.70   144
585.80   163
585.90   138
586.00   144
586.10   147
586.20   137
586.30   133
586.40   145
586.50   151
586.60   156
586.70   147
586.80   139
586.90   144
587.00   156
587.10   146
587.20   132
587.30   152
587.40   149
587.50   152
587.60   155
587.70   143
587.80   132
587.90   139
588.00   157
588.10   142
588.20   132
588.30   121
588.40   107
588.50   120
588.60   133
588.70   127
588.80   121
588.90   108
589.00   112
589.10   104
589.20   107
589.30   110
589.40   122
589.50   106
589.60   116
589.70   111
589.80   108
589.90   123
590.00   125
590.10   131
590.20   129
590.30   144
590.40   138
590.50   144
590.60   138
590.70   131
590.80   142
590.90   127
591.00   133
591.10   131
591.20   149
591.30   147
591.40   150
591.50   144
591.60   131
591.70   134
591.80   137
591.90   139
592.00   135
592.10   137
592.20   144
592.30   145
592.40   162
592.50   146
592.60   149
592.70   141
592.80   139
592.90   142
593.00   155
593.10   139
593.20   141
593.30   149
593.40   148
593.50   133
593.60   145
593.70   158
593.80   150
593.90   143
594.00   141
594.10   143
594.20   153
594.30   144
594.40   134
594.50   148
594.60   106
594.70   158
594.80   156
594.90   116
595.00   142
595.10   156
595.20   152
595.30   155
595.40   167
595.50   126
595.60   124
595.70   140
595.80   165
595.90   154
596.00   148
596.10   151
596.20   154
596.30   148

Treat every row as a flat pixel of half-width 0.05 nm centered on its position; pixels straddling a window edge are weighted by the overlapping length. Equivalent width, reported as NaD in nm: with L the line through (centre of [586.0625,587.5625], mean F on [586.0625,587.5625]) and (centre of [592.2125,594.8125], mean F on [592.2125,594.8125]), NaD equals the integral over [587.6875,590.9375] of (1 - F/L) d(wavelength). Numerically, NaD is 0.44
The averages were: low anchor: 146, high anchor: 145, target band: 126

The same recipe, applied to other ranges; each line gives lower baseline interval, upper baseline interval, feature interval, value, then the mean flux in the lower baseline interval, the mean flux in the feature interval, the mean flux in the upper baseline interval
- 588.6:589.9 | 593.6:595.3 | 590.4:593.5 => -0.29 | 114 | 141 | 144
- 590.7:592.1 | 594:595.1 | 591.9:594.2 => -0.09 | 138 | 145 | 141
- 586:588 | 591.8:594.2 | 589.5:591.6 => 0.18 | 145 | 132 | 145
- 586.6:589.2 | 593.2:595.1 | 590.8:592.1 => 0.01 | 135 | 138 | 143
